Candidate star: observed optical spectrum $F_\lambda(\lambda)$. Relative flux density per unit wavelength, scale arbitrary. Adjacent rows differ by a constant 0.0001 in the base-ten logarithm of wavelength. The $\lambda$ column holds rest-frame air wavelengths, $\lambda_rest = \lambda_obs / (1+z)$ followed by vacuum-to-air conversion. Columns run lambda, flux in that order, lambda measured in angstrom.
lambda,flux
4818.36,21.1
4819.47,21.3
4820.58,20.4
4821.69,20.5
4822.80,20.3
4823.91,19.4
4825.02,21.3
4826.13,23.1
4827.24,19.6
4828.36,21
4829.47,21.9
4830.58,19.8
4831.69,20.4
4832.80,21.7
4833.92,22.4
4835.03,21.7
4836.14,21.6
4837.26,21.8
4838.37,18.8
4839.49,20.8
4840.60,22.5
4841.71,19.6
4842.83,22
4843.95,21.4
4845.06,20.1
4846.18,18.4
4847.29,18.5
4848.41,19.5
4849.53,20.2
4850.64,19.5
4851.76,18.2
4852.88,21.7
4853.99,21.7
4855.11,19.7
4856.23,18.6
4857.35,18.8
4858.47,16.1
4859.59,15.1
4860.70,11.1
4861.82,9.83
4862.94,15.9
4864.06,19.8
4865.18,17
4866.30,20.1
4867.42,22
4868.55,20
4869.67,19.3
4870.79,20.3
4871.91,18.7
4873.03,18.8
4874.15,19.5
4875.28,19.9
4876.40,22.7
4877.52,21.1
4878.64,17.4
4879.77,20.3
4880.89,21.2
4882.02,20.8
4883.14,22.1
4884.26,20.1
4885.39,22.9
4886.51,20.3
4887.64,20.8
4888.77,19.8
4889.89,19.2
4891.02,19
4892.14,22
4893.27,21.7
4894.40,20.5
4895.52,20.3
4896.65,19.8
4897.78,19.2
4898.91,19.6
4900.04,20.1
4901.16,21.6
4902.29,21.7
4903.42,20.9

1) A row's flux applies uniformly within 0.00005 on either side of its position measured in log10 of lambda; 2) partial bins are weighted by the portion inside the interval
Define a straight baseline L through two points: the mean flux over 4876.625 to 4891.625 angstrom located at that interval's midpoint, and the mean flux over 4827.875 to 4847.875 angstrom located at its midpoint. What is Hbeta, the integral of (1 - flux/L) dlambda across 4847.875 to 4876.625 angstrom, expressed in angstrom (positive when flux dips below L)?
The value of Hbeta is 2.85 angstrom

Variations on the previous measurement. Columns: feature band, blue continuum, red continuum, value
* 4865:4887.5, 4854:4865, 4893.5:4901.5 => -2.76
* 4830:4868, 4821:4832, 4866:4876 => 1.90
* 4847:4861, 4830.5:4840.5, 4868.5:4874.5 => 1.22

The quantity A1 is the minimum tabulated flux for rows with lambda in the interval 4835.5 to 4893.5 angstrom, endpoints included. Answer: 9.83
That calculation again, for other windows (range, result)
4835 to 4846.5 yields 18.4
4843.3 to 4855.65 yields 18.2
